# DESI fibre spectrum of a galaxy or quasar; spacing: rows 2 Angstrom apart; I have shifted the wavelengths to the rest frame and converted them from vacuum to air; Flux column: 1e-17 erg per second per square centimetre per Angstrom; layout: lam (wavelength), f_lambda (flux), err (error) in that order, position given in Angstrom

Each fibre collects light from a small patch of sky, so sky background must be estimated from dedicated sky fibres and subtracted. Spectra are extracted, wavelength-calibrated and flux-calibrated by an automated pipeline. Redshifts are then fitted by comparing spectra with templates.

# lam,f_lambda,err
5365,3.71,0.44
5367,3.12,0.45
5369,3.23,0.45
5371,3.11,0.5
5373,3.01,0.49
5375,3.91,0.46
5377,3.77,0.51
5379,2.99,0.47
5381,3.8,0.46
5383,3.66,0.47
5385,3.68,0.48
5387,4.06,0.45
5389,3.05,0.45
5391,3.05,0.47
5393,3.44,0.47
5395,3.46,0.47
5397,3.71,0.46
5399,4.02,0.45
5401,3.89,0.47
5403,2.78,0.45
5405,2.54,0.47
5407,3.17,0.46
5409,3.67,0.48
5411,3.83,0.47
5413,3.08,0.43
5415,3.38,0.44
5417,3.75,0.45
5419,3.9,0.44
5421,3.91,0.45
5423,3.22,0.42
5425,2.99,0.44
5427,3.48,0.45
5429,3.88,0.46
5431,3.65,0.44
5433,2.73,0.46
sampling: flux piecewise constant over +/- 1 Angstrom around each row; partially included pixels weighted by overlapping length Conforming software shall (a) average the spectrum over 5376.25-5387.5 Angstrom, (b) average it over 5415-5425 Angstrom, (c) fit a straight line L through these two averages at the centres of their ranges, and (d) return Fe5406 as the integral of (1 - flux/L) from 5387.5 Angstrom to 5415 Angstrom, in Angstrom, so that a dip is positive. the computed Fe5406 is 1.8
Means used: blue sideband 3.64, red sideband 3.59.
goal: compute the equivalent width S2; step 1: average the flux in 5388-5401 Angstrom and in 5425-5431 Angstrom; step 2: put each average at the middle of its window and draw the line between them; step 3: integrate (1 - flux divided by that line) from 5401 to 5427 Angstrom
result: 1.1 Angstrom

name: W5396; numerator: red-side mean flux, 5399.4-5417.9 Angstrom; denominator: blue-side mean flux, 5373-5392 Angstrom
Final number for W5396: 1.0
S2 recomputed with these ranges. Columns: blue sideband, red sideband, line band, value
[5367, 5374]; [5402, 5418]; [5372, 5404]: -3.32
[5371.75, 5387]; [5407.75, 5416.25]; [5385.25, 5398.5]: 0.17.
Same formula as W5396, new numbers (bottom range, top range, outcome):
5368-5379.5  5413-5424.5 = 1.06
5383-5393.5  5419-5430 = 1.02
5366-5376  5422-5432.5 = 1.04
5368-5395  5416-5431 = 1.04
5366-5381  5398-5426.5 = 1.03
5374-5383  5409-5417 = 0.97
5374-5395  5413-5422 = 1.04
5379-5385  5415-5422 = 1.05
